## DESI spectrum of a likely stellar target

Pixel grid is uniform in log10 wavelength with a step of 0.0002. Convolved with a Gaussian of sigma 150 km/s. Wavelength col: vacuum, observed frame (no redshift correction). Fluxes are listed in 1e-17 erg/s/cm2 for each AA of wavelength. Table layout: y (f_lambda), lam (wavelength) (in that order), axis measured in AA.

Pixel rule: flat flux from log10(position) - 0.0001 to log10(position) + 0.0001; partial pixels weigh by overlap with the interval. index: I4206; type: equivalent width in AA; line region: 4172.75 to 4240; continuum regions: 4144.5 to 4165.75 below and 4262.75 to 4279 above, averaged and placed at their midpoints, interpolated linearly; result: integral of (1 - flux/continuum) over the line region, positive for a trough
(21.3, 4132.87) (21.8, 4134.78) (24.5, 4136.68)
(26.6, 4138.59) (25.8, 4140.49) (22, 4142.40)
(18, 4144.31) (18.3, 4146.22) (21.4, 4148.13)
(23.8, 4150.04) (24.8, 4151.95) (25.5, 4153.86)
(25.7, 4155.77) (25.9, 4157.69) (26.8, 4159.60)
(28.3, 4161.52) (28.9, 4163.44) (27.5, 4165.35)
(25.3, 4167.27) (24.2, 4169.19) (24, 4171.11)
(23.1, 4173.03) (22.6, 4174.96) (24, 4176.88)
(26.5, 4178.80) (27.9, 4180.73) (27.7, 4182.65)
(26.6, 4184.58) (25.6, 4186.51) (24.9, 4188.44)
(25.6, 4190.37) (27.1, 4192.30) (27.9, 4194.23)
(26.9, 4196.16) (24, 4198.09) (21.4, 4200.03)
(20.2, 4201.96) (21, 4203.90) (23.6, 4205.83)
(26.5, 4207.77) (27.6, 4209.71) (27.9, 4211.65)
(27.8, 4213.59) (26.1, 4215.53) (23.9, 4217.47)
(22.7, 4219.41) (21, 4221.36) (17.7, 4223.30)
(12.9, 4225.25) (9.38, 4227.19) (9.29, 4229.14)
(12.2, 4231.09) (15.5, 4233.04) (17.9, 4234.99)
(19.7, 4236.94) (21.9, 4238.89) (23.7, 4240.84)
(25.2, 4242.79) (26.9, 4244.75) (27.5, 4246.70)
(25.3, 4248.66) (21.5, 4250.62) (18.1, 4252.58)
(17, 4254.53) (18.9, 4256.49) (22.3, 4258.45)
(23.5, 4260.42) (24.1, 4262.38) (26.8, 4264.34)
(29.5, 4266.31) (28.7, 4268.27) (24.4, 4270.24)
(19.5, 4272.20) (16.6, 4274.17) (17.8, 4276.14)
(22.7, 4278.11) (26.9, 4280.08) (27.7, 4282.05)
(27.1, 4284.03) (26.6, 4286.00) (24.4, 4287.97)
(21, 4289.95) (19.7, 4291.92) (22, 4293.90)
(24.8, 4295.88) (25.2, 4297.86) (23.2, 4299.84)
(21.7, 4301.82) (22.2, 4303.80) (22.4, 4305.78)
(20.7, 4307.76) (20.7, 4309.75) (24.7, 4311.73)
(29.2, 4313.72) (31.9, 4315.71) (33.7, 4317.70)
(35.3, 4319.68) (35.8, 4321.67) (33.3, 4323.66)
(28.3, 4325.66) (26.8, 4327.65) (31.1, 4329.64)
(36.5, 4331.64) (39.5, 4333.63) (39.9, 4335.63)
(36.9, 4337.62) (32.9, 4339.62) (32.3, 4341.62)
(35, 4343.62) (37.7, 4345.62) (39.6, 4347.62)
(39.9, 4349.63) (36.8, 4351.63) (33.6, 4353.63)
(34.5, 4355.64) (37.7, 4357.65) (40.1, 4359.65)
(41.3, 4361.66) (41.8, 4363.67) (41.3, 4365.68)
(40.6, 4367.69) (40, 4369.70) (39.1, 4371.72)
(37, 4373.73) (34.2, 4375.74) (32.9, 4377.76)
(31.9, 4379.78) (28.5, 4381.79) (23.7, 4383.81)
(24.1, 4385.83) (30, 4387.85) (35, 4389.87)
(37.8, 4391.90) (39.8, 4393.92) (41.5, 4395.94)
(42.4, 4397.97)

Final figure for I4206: 4.9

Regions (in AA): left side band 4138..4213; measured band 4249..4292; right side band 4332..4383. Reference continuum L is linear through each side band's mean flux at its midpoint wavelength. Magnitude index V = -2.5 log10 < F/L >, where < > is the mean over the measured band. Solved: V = 0.33 mag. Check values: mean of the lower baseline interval 24.9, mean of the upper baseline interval 36.9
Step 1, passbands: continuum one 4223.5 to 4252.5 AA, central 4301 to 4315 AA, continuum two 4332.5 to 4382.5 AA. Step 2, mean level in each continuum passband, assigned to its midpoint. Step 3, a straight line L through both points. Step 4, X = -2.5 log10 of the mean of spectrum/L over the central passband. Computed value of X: 0.263 mag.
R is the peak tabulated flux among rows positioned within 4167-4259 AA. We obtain 27.9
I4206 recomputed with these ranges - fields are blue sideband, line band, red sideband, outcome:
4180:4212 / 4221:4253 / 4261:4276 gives 7.0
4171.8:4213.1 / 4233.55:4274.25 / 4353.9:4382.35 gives 9.1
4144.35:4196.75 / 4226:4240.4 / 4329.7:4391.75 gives 6.7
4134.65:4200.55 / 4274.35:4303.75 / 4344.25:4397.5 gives 7.7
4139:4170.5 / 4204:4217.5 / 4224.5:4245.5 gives -4.3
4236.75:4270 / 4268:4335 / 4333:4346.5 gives 9.8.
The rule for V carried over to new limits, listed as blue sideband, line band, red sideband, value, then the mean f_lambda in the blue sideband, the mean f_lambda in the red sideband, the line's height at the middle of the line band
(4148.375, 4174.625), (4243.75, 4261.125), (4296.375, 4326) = 0.19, 25.5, 27.2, 26.5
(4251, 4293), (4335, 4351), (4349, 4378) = -0.06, 23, 38.2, 34.8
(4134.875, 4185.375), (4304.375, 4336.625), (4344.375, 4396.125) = 0.10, 24.8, 36.1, 33.4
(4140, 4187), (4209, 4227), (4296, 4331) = 0.15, 24.8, 27.5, 25.8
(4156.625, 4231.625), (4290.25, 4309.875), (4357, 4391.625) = 0.34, 23.7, 35.3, 30.5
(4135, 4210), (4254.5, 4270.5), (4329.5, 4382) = 0.26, 24.8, 37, 30.8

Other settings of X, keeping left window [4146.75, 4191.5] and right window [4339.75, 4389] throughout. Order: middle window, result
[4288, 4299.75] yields 0.367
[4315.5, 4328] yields 0.028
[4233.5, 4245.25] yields 0.300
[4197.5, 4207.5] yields 0.216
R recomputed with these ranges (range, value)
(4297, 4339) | 39.9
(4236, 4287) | 29.5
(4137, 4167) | 28.9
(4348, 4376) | 41.8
